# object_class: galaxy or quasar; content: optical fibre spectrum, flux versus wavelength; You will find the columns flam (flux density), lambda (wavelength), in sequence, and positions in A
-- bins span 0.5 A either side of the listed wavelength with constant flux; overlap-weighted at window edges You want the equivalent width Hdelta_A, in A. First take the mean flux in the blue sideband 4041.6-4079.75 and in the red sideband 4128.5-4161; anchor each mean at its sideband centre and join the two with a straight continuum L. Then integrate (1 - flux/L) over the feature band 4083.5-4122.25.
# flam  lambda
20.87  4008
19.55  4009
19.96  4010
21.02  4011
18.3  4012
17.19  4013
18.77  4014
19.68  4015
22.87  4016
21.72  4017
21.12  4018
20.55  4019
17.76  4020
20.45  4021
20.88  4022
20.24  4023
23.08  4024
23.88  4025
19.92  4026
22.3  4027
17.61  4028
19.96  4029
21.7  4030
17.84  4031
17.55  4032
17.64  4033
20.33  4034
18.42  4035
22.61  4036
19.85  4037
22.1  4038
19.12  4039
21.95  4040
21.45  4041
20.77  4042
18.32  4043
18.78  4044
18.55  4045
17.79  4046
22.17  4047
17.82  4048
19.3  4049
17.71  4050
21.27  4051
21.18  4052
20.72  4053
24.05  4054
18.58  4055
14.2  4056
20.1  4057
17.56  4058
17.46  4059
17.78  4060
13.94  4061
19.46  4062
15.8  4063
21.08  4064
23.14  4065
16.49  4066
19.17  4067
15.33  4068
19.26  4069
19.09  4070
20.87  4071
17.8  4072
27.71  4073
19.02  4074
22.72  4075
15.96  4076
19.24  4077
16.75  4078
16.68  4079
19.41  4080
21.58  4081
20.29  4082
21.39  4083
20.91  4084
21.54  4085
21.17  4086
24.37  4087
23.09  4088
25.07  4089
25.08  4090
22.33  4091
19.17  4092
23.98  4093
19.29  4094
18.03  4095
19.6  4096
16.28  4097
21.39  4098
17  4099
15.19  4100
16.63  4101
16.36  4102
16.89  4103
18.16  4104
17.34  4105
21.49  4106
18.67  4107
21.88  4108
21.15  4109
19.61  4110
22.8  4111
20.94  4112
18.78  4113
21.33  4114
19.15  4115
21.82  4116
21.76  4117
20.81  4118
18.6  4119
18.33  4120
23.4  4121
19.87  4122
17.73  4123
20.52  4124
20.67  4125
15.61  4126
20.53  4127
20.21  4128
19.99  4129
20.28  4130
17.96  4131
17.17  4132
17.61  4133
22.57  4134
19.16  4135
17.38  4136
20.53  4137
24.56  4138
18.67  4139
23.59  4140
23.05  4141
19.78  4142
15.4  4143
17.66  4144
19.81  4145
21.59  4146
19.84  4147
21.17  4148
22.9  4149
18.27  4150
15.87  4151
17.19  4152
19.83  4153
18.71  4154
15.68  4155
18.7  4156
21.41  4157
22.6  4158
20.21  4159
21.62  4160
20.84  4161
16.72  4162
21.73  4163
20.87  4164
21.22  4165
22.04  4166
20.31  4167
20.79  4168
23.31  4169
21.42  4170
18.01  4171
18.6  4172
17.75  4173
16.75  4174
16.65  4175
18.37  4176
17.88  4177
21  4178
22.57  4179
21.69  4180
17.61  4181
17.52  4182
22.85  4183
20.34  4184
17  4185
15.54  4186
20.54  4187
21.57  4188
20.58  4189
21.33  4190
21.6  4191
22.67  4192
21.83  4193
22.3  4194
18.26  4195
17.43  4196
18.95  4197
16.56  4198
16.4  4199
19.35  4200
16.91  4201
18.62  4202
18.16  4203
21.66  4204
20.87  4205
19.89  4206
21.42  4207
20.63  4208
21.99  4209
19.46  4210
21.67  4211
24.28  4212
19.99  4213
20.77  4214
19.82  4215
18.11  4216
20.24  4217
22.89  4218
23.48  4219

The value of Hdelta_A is -1.7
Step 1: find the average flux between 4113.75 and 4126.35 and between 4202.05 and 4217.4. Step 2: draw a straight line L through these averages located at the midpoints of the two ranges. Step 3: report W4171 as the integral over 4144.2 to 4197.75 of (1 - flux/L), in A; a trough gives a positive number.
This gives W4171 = 1.3 A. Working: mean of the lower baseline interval 20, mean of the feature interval 19.8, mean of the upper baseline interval 20.5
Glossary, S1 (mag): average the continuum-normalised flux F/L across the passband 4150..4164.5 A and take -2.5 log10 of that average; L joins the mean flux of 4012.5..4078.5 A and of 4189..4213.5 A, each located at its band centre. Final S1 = 0.032 mag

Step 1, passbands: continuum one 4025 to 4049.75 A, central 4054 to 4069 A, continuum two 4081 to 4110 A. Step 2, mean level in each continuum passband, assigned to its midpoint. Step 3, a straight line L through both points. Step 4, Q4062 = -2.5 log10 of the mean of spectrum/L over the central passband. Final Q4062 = 0.10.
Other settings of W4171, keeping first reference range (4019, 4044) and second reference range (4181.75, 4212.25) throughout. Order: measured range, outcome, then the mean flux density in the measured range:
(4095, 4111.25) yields 1.1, 18.7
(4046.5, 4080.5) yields 1.8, 19.1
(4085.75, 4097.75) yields -0.8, 21.5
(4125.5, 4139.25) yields 0.4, 19.5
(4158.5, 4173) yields -0.3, 20.5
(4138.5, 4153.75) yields 0.3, 19.6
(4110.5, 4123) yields -0.3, 20.5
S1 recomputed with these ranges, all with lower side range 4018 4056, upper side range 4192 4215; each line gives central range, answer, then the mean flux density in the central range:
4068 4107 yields 0.01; 19.9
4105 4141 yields -0.01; 20.1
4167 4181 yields 0.02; 19.6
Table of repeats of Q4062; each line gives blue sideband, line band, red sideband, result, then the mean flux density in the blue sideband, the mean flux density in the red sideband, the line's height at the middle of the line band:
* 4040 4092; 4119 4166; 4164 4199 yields 0.001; 19.8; 19.8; 19.8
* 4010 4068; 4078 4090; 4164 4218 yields -0.087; 19.6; 19.9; 19.7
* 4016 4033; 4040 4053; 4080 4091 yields 0.072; 20.4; 22.3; 21.1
